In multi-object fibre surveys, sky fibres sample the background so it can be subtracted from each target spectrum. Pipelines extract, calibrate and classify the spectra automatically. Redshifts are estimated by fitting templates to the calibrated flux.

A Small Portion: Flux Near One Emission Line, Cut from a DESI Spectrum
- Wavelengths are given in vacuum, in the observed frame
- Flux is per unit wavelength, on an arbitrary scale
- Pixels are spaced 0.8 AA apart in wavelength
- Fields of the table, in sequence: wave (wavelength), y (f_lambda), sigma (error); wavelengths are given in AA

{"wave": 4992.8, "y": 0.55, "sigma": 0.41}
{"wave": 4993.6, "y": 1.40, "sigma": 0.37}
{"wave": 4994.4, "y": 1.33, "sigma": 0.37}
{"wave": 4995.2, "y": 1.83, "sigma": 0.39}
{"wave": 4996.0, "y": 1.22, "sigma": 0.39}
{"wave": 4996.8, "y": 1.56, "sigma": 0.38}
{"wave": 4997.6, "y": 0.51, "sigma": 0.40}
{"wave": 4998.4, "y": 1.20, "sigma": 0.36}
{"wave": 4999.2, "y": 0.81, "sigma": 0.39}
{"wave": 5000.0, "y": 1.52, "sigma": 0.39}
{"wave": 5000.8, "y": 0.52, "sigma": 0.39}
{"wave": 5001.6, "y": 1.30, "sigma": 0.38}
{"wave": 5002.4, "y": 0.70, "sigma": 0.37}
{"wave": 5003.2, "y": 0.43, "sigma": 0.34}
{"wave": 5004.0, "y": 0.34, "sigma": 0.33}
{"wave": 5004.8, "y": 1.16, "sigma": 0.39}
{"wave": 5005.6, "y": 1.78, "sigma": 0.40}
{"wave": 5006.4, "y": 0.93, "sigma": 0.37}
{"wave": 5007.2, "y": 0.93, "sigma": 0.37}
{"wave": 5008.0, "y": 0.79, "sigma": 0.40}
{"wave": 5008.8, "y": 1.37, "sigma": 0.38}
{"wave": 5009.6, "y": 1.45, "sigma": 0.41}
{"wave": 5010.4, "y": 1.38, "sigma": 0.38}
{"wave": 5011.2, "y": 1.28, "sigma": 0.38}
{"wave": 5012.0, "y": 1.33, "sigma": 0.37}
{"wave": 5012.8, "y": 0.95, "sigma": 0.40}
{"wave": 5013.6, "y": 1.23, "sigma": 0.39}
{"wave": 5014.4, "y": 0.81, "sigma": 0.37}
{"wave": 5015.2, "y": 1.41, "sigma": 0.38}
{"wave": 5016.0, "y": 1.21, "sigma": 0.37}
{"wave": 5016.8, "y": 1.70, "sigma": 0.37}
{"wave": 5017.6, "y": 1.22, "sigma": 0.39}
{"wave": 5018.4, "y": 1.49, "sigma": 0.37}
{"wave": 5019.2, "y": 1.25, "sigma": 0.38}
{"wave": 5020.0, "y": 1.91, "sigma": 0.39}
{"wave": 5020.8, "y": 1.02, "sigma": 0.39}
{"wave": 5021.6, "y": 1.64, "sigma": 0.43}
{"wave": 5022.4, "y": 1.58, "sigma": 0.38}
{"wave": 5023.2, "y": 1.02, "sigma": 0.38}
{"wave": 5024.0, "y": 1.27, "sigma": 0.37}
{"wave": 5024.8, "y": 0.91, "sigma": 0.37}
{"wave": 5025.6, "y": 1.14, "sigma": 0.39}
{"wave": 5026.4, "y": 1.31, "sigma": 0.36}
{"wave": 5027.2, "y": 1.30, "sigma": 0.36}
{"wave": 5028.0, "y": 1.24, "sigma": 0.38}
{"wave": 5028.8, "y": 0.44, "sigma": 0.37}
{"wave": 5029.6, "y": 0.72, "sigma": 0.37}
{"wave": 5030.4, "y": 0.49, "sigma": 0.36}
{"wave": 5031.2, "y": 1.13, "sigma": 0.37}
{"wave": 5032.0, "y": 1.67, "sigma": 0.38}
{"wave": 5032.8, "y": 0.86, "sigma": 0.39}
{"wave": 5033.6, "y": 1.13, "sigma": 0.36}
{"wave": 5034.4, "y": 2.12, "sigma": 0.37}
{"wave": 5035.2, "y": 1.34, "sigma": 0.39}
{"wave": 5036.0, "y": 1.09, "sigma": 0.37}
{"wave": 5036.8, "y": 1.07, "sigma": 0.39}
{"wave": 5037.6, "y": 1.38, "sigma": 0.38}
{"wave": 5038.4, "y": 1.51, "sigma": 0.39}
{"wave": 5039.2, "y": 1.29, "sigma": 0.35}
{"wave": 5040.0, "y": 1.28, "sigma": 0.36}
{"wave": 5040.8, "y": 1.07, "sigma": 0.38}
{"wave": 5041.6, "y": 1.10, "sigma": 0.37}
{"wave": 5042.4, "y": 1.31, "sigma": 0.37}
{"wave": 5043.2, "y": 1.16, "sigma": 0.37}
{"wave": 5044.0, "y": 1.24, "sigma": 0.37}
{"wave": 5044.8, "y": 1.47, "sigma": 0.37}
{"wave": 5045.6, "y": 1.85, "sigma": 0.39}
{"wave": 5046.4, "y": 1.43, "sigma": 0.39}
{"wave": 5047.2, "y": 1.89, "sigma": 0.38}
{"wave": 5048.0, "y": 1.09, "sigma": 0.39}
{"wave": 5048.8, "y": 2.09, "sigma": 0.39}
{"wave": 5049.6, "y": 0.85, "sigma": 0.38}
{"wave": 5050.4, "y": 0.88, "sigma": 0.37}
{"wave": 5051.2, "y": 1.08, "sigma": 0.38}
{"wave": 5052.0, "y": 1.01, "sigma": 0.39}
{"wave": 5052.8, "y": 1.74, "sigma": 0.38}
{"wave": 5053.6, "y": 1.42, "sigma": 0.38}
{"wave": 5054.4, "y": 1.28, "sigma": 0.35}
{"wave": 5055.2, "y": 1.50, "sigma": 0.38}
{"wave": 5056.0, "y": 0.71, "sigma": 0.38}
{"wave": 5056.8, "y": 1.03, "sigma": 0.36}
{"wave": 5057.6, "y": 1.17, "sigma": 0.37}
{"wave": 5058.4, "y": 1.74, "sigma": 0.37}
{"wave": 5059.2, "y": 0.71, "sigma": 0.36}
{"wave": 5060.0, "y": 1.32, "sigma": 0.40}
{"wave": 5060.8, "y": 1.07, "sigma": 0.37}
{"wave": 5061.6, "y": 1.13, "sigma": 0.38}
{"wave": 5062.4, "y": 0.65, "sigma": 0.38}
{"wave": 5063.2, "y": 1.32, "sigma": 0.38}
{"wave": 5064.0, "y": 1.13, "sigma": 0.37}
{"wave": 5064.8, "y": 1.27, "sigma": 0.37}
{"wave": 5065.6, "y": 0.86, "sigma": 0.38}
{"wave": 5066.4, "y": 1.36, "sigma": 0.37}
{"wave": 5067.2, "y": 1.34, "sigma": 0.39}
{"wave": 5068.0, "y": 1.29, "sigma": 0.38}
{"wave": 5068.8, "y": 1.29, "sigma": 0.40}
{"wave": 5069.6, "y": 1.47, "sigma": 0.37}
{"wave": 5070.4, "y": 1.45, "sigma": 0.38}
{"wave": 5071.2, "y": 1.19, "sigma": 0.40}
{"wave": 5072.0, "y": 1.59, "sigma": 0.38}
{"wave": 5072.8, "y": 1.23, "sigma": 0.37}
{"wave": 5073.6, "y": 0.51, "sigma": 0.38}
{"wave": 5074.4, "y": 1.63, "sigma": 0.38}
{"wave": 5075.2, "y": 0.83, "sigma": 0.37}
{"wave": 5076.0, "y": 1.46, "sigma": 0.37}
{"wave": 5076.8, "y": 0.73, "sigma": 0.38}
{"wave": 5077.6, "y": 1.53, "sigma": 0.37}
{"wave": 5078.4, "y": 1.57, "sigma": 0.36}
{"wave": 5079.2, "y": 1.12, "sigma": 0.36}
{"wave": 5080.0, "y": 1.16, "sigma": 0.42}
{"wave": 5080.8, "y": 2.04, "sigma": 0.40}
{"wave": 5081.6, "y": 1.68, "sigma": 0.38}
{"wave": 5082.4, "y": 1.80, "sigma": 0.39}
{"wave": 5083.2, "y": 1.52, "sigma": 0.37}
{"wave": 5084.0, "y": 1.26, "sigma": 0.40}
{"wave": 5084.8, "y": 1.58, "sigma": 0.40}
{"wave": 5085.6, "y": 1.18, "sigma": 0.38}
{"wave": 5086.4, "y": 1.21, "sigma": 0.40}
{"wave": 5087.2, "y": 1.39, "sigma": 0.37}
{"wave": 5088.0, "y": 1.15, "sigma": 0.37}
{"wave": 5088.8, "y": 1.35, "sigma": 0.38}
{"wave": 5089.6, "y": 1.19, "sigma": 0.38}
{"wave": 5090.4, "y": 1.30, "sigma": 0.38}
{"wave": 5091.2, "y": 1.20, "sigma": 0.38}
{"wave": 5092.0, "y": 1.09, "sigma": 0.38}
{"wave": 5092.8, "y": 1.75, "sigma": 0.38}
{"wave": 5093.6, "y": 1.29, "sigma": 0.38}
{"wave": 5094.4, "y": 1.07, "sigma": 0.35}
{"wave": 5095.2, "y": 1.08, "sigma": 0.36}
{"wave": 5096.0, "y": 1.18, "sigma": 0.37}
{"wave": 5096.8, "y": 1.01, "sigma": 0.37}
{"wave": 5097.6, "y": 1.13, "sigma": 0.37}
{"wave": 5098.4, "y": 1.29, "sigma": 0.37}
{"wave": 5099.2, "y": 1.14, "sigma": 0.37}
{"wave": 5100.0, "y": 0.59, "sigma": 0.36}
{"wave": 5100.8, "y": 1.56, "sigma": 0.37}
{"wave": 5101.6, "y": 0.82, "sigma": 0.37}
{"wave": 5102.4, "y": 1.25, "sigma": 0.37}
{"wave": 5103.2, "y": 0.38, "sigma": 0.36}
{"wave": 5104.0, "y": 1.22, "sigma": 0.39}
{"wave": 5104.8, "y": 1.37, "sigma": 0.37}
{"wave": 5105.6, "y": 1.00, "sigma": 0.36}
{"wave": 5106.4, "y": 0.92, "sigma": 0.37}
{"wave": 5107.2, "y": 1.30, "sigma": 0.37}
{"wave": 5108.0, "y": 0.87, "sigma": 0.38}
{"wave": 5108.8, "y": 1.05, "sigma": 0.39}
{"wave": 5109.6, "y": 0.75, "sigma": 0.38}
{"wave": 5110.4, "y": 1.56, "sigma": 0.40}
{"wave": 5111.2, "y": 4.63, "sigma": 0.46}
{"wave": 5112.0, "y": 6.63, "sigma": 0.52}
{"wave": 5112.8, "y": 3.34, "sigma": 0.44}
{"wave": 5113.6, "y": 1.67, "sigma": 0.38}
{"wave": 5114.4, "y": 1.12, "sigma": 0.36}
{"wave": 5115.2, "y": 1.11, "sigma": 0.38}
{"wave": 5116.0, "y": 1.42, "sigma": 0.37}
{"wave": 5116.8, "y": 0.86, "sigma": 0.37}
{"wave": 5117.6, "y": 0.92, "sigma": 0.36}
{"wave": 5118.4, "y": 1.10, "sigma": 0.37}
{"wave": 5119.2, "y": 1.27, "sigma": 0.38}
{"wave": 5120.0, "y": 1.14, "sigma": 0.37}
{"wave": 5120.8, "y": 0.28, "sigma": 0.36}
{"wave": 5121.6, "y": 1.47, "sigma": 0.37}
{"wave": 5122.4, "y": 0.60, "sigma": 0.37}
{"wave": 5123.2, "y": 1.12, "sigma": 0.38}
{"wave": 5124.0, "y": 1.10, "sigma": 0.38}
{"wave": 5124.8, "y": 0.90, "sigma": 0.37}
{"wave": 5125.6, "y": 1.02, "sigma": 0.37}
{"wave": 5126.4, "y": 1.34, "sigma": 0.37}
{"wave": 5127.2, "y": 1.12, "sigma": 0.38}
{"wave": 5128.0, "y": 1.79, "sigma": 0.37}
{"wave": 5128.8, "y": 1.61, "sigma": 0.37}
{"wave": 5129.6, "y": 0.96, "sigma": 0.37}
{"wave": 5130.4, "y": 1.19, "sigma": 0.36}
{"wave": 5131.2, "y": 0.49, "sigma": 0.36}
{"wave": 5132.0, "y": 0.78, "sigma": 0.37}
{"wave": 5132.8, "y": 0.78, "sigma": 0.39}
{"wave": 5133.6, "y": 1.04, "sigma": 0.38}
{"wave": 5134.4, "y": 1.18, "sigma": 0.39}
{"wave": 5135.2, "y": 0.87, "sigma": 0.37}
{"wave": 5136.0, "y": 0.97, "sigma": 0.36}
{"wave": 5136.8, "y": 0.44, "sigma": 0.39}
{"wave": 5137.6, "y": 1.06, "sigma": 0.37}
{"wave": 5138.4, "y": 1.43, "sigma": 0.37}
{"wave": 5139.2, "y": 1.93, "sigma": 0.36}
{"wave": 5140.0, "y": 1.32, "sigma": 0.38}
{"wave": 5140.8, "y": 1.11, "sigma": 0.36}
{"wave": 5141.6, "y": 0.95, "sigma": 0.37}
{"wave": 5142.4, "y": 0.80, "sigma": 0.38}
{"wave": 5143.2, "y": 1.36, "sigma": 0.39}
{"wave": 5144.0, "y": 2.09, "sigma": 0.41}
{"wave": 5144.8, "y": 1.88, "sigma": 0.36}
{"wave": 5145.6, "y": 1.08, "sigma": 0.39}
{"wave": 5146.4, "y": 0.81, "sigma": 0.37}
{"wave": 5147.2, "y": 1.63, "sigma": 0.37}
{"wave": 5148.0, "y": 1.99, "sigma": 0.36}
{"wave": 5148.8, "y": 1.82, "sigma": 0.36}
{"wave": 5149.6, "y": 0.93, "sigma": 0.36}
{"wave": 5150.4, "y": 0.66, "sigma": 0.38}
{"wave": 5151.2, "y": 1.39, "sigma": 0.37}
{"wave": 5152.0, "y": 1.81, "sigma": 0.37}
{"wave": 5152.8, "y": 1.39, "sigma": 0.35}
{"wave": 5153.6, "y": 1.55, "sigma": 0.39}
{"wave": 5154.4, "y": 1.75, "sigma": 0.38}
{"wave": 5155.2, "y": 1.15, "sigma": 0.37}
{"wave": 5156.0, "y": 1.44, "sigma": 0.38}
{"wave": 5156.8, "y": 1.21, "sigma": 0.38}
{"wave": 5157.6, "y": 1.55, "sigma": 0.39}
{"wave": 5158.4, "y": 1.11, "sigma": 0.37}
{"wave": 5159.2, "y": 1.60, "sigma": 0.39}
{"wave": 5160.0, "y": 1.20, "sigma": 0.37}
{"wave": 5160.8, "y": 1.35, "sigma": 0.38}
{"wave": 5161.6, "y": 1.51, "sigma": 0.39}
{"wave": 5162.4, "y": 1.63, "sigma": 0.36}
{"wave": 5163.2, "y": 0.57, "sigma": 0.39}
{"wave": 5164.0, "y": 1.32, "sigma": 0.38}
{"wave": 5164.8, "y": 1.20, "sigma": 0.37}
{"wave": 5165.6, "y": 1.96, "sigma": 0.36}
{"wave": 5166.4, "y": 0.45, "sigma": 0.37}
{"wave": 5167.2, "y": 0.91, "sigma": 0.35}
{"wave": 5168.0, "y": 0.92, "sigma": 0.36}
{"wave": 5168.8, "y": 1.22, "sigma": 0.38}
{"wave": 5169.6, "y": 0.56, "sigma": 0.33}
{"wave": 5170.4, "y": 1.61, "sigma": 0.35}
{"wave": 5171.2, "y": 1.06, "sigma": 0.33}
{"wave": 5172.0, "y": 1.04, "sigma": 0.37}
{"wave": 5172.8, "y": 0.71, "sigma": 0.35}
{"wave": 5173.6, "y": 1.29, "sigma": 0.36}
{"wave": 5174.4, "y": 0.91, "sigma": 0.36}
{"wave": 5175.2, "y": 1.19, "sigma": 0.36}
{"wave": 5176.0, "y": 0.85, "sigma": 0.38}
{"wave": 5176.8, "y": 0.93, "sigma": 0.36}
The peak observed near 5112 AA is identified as H-beta 4861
